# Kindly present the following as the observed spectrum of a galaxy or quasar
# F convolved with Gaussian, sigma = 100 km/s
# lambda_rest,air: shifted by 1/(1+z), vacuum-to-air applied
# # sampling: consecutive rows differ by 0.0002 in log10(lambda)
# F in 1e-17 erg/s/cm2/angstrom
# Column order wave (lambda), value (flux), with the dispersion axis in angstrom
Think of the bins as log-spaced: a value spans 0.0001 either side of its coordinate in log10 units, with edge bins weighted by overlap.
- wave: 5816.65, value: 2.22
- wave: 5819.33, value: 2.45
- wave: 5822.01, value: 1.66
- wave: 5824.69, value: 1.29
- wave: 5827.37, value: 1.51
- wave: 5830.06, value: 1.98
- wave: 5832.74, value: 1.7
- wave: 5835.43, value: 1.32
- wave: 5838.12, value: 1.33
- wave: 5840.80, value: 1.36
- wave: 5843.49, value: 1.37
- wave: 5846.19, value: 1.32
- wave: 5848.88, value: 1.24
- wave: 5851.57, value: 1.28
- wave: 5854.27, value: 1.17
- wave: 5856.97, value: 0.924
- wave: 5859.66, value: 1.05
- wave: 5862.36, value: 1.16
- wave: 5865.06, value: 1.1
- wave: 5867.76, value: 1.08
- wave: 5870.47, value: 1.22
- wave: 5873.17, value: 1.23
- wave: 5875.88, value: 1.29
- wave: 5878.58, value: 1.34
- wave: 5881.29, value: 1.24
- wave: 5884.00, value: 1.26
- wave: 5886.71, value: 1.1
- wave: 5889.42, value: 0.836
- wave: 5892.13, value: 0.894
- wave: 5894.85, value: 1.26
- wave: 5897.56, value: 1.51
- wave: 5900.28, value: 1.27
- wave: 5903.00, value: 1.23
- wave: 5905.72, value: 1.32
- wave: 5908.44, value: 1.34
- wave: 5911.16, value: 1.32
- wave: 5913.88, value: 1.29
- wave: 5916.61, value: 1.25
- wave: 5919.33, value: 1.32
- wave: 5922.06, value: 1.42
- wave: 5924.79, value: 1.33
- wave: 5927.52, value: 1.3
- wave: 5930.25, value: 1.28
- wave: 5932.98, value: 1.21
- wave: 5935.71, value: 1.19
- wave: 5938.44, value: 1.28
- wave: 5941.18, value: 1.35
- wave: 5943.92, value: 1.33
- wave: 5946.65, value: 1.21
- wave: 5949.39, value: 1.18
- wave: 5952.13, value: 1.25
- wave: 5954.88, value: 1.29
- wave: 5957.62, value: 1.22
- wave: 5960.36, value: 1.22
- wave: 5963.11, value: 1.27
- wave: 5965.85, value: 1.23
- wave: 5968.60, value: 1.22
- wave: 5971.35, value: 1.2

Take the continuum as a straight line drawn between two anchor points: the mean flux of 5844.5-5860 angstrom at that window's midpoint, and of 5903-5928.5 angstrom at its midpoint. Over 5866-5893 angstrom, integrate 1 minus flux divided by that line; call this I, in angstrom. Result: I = 1.8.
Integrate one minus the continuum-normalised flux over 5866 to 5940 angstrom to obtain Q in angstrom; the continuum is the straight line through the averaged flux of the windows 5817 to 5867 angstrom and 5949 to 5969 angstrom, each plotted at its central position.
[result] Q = 4.24 angstrom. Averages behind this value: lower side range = 1.41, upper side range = 1.24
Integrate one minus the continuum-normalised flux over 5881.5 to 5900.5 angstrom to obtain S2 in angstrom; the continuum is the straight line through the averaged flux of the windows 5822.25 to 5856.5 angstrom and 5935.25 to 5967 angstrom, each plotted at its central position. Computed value 2.5 angstrom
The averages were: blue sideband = 1.4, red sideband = 1.25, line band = 1.16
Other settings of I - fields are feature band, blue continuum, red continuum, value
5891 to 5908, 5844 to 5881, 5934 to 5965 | -0.55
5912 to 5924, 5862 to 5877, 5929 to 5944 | -0.74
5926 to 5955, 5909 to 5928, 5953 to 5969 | 0.46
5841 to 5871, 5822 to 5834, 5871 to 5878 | 4.89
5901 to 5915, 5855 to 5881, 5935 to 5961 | -1.07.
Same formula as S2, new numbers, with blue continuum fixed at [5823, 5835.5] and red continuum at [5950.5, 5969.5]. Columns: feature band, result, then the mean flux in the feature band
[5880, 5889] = 1.7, 1.16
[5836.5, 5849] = 1.8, 1.33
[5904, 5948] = 1.2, 1.3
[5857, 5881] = 5.0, 1.17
